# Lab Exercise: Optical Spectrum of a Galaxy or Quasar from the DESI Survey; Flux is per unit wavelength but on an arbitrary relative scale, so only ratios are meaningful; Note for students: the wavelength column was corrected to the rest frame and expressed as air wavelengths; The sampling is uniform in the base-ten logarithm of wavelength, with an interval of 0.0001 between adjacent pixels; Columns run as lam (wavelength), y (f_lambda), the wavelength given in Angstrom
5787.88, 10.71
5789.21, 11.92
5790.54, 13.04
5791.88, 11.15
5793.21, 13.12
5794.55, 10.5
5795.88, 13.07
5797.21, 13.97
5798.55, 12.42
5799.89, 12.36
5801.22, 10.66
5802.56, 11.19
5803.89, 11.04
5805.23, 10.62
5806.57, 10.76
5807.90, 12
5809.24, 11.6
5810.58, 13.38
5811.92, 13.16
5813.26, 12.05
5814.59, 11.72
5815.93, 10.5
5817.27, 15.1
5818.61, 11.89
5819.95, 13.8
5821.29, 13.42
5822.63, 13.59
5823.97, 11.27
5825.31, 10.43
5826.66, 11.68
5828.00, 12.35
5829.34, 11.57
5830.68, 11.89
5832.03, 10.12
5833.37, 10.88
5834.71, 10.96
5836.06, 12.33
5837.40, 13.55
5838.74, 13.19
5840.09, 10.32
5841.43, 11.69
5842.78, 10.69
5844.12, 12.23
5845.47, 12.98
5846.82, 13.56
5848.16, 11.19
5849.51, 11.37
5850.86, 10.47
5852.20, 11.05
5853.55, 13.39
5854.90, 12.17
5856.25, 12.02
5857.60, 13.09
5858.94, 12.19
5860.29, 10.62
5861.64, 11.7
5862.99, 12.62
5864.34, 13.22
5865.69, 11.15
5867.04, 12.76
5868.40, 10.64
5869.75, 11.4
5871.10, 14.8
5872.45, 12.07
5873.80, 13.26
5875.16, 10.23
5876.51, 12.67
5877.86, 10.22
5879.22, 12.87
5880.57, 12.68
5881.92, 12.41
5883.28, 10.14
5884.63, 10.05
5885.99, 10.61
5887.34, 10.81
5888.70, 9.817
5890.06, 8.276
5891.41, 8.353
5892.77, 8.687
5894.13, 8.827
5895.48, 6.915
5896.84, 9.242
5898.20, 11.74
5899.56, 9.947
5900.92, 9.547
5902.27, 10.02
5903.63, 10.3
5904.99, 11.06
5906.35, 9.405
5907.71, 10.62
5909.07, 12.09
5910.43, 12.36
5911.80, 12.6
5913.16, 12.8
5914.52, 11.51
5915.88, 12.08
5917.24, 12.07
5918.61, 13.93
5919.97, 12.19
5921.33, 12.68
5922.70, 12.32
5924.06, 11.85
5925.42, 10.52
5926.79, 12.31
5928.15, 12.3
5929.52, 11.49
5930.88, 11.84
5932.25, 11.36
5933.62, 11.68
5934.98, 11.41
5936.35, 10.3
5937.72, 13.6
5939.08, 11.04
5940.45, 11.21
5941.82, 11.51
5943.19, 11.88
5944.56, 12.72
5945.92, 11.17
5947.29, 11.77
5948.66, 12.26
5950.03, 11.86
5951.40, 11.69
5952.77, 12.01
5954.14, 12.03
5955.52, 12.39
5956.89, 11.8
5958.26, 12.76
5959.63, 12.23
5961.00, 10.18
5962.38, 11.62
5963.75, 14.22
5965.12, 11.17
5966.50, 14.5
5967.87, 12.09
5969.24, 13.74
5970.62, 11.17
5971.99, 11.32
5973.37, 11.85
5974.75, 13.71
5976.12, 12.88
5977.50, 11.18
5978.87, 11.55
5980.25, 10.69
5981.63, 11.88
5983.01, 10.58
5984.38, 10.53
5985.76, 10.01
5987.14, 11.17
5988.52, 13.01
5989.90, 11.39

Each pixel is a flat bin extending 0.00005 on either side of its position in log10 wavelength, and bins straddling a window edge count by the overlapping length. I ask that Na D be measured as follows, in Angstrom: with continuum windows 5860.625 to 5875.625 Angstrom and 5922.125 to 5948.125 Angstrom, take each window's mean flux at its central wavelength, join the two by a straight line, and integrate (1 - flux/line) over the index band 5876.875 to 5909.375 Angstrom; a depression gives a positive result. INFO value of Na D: 4.9 Angstrom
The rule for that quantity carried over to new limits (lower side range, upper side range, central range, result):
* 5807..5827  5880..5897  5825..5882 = -4.88 Angstrom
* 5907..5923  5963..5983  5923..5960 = 1.28 Angstrom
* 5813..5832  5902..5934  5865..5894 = 2.00 Angstrom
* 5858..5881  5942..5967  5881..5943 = 5.39 Angstrom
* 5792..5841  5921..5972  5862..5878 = -0.21 Angstrom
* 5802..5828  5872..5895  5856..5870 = -1.11 Angstrom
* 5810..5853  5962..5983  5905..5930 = 0.39 Angstrom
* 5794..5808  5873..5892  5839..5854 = -0.65 Angstrom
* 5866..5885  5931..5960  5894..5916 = 2.23 Angstrom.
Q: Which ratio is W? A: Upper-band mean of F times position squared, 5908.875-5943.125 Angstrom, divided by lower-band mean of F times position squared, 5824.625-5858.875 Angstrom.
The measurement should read 1.0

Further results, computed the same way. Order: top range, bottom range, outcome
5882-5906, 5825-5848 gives 0.84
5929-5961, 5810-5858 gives 1.01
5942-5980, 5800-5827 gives 1.06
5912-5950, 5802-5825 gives 1.02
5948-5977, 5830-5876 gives 1.07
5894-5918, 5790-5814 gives 0.93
